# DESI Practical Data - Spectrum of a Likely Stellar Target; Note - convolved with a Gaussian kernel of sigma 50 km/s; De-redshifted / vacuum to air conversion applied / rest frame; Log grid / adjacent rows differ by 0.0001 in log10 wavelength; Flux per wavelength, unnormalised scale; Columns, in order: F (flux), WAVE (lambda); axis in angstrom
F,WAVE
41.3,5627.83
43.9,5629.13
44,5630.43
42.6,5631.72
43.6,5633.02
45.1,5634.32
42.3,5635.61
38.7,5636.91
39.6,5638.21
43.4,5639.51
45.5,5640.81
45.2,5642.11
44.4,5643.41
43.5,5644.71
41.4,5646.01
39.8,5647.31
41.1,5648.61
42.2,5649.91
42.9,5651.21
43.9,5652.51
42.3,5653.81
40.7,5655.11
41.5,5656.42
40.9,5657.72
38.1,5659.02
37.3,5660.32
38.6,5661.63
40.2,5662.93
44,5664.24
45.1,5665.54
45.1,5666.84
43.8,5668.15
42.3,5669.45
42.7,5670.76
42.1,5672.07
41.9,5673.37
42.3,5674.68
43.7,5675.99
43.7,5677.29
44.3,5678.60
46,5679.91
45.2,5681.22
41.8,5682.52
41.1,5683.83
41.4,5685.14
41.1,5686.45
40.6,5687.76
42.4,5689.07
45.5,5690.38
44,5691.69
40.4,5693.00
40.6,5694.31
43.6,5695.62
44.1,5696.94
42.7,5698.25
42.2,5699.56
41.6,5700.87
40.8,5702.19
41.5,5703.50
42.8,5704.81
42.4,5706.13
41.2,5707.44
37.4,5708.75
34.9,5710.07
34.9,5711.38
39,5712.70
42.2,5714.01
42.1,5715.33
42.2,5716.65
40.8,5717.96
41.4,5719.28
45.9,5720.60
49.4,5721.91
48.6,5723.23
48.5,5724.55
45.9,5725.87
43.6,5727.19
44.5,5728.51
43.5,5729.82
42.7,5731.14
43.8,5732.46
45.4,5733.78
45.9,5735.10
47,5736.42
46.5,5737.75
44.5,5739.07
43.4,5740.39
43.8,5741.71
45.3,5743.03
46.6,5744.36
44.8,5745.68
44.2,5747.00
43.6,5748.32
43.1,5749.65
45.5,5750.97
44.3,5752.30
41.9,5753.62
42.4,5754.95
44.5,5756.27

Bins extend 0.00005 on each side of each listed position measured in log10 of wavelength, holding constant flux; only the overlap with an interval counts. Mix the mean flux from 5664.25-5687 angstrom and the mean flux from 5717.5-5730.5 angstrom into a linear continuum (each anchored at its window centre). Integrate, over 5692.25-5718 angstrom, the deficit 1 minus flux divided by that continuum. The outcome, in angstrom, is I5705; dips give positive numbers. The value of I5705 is 2.1 angstrom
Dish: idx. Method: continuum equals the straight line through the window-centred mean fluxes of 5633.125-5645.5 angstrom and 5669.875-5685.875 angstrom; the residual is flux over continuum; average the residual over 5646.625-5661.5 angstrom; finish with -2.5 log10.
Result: 0.06 mag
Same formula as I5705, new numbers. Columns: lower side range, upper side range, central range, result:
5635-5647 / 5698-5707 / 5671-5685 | -0.31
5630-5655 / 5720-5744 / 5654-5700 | 1.51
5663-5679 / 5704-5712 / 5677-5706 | -1.19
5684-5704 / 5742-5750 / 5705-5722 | 0.88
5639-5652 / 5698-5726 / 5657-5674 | 0.40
